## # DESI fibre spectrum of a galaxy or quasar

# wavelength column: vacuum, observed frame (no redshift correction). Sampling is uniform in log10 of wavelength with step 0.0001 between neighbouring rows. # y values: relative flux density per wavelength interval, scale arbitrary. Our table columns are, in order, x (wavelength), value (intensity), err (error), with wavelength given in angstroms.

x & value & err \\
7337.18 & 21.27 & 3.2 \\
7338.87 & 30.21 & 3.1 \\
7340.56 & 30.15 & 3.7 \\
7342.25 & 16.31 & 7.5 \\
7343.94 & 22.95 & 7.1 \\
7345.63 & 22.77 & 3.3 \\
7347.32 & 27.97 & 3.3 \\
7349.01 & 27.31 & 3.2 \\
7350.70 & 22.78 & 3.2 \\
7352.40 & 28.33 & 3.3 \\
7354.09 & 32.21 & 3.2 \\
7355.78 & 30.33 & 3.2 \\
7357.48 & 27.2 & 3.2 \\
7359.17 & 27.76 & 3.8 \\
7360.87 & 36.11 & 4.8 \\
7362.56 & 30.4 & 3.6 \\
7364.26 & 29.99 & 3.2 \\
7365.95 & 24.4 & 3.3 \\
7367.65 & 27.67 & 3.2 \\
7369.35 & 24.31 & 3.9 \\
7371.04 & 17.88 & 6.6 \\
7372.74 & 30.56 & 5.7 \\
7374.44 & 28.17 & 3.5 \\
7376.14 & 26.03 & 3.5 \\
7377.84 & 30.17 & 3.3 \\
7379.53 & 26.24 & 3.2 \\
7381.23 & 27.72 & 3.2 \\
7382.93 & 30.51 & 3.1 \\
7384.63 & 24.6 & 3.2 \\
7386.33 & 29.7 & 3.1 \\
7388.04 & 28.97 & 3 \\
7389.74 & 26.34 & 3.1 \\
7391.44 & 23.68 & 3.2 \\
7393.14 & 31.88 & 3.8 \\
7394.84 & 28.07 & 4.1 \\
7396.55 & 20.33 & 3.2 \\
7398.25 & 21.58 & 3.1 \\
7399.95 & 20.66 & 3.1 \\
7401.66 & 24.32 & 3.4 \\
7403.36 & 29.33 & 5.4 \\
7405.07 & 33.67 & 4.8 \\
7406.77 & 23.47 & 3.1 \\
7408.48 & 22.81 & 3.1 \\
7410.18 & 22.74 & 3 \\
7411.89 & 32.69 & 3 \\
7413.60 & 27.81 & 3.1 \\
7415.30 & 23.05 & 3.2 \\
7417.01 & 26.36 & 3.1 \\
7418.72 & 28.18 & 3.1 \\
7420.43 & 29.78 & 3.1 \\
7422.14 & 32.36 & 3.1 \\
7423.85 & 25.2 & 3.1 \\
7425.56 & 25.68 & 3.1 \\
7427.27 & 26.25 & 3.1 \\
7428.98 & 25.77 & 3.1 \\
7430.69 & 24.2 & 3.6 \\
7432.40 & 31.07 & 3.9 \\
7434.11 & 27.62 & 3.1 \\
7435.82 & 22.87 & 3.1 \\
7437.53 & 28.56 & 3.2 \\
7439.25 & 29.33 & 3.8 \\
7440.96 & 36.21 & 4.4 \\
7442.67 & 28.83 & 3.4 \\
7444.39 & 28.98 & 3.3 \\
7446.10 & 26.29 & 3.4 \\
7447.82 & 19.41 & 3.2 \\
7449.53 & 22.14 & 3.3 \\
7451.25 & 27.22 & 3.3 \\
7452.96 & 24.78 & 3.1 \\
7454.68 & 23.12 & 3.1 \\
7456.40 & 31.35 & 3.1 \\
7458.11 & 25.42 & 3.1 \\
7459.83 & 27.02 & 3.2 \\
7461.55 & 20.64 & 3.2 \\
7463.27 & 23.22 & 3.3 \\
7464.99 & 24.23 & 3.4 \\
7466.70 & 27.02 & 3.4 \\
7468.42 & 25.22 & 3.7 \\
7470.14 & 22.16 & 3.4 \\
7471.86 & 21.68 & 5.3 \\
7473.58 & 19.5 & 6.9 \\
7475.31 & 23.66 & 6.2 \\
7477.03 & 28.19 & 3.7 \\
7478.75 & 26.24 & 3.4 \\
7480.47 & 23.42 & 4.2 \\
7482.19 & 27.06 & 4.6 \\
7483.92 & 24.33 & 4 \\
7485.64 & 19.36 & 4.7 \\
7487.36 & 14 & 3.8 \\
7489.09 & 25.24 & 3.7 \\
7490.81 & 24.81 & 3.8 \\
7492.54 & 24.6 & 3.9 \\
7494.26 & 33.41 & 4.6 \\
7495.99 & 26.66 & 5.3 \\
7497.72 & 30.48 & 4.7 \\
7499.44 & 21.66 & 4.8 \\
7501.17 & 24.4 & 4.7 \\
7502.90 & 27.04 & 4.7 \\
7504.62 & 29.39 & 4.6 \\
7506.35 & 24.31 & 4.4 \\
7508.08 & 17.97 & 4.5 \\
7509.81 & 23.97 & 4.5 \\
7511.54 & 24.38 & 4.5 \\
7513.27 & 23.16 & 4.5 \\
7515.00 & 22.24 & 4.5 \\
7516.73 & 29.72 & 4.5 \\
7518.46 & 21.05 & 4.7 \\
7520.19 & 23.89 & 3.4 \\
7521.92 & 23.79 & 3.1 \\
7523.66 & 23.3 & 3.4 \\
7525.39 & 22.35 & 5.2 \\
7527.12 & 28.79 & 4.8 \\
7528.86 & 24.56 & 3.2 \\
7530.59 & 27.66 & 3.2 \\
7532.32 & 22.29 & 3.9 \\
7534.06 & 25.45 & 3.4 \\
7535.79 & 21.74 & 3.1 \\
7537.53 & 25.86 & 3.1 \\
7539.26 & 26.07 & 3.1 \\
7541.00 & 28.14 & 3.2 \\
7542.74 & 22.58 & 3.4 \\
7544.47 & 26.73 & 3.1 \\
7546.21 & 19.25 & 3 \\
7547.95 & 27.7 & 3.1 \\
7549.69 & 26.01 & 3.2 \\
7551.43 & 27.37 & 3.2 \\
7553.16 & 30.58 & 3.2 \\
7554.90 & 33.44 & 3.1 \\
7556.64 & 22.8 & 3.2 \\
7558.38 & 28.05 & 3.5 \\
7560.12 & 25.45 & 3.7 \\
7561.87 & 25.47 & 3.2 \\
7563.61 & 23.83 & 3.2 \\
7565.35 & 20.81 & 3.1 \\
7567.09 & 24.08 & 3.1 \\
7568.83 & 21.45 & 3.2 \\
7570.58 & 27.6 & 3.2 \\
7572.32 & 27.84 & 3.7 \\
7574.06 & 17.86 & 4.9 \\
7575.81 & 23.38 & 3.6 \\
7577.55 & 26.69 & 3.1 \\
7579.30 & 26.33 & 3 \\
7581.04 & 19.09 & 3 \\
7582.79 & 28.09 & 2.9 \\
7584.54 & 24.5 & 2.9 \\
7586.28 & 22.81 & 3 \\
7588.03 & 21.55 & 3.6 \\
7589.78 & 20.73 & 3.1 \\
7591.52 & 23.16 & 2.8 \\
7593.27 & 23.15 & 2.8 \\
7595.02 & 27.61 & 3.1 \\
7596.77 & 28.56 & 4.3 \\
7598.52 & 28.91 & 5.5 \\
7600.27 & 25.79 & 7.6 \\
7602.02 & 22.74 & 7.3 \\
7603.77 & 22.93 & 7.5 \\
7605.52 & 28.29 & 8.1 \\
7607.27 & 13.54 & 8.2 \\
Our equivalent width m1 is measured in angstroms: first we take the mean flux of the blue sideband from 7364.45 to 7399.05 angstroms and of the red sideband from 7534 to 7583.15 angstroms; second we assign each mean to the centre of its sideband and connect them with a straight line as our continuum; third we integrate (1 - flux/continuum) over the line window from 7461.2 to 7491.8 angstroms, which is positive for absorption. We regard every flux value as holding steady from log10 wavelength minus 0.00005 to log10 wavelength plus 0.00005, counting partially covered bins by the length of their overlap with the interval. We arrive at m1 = 2.8 angstroms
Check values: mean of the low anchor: 26.5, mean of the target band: 23.4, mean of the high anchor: 25.1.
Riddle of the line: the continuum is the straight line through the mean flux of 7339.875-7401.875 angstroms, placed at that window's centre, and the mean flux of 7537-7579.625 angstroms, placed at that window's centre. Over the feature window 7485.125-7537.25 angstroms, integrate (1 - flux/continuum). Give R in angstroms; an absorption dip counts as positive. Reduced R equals 2.6 angstroms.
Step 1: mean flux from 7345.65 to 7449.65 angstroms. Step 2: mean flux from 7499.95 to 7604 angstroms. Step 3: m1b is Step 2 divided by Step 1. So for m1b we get 0.9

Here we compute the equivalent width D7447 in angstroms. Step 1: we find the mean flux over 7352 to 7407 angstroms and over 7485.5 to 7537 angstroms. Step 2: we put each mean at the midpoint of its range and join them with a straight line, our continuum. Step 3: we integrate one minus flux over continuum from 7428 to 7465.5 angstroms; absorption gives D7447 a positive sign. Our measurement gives -0.6 angstroms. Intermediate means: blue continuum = 27.4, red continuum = 24.5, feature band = 26.3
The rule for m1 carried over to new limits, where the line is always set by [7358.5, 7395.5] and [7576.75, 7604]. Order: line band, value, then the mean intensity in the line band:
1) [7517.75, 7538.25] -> 1.0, 24.2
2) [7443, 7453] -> 0.6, 25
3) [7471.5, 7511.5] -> 2.5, 24.4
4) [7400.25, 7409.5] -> 0.4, 26.3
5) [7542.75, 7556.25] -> -0.9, 26.9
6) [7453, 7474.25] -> 1.8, 24.3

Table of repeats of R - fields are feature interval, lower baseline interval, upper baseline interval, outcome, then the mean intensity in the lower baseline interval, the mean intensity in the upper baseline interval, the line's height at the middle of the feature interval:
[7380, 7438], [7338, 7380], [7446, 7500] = -1.6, 27.1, 24.5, 26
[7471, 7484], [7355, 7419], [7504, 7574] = 0.8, 27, 24.9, 25.8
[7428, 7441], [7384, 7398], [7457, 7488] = -1.4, 26.5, 23.6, 25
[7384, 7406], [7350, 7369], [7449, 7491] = 0.7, 28.8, 24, 27.2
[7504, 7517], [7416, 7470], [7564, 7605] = 0.7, 26.5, 24.2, 25.4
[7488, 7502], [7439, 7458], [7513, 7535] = -0.4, 26.9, 24.5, 25.4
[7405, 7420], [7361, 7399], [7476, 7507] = 0.0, 27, 25.3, 26.5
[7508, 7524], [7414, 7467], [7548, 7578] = 1.4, 26.5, 25.5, 25.9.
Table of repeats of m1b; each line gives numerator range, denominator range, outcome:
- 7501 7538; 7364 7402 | 0.93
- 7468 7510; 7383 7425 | 0.91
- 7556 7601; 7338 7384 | 0.90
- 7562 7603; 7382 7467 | 0.91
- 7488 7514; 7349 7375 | 0.91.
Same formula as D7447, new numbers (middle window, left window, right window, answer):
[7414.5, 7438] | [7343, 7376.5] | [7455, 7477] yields -1.35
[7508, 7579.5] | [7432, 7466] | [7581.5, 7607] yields 0.88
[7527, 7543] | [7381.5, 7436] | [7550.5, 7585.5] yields 0.17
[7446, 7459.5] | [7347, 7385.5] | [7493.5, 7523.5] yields 0.59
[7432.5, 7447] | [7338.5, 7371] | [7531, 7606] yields -1.37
